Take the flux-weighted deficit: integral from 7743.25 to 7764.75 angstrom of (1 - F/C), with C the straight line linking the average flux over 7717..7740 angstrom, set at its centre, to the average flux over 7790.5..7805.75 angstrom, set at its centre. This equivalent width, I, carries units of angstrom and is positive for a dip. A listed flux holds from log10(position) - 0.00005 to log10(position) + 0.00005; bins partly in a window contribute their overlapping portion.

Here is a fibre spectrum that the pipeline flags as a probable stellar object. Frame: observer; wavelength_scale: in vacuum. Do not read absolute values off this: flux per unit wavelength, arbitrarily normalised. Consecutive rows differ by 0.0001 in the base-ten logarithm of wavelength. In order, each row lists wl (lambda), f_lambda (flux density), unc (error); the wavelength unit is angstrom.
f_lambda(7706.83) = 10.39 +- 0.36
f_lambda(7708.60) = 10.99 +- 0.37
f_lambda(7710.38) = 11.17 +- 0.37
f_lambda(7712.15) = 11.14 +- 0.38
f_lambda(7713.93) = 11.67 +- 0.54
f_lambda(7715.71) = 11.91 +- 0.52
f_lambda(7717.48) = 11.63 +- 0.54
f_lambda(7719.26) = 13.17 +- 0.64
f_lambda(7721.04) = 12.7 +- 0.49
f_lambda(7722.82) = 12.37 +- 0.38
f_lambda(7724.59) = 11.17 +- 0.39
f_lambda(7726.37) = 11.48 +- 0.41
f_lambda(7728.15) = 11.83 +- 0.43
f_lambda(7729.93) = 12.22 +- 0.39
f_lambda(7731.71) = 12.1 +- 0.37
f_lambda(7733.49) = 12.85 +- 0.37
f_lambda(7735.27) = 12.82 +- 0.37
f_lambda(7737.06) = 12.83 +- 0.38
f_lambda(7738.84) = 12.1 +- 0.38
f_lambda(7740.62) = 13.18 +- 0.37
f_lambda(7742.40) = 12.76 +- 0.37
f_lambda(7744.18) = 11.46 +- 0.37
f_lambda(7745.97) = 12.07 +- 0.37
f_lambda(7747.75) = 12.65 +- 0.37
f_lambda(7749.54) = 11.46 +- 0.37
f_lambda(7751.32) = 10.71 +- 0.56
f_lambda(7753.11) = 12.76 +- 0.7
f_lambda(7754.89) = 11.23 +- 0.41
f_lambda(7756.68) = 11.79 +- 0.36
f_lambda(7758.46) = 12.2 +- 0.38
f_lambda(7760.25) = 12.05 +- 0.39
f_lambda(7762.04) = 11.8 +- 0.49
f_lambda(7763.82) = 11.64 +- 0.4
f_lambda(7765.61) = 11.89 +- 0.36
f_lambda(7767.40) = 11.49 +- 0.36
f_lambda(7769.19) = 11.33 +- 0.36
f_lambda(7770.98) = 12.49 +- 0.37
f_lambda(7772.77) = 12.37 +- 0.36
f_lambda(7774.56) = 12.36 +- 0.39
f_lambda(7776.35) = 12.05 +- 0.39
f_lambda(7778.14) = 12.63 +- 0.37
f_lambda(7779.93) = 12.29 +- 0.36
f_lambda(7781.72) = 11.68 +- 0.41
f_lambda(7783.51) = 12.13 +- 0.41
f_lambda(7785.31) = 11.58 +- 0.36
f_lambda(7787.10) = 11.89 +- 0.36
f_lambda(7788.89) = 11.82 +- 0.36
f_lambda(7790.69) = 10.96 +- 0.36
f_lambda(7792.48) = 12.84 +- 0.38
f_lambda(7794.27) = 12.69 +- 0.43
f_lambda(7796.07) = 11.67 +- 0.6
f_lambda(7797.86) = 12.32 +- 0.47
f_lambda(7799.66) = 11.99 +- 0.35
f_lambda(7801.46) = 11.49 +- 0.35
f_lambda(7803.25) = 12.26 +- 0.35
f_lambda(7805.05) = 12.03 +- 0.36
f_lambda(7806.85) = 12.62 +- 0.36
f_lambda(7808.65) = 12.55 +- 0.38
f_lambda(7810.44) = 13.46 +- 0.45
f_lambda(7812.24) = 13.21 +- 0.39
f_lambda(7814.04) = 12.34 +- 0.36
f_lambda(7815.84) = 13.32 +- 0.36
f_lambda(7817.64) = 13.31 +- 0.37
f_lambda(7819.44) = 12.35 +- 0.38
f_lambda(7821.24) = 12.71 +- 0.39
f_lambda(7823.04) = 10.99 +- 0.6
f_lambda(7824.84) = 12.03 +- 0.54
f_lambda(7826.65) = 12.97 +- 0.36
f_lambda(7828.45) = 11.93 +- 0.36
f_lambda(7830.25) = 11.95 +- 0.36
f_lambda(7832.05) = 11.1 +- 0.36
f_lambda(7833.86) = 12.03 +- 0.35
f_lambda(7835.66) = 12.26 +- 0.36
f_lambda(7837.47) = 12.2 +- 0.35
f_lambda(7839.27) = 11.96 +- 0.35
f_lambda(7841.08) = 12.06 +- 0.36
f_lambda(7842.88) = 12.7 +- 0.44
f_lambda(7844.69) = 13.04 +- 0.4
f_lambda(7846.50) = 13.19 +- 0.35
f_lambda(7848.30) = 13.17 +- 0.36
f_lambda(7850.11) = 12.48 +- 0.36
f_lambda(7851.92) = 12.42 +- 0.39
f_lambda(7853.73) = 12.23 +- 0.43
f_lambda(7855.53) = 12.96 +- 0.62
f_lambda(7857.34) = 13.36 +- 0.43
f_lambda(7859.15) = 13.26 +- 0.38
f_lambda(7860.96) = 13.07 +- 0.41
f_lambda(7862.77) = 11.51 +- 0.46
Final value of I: 0.7 angstrom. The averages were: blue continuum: 12.3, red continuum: 12.1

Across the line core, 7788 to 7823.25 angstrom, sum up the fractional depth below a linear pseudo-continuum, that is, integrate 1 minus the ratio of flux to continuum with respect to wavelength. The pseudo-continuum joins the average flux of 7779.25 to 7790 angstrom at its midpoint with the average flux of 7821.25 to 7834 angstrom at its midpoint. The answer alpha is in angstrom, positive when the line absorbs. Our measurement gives -1.4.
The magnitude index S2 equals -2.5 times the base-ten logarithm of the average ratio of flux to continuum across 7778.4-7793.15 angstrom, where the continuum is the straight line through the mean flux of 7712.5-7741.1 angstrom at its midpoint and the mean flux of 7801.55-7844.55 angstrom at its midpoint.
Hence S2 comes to 0.03 mag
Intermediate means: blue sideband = 12.2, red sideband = 12.4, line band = 11.9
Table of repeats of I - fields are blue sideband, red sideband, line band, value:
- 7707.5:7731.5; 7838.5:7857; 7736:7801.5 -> 0.5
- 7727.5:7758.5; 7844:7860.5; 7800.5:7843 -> 1.3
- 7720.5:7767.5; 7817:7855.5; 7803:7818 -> -0.6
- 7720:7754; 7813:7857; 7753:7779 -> 0.6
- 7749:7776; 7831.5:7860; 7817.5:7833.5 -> 0.4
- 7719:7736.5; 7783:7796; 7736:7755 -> 0.0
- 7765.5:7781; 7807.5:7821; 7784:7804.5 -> 0.9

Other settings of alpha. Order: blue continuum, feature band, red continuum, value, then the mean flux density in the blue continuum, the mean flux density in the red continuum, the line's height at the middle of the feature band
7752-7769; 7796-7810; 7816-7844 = -0.1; 11.8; 12.2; 12.1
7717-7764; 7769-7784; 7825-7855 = 0.0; 12.1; 12.4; 12.2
